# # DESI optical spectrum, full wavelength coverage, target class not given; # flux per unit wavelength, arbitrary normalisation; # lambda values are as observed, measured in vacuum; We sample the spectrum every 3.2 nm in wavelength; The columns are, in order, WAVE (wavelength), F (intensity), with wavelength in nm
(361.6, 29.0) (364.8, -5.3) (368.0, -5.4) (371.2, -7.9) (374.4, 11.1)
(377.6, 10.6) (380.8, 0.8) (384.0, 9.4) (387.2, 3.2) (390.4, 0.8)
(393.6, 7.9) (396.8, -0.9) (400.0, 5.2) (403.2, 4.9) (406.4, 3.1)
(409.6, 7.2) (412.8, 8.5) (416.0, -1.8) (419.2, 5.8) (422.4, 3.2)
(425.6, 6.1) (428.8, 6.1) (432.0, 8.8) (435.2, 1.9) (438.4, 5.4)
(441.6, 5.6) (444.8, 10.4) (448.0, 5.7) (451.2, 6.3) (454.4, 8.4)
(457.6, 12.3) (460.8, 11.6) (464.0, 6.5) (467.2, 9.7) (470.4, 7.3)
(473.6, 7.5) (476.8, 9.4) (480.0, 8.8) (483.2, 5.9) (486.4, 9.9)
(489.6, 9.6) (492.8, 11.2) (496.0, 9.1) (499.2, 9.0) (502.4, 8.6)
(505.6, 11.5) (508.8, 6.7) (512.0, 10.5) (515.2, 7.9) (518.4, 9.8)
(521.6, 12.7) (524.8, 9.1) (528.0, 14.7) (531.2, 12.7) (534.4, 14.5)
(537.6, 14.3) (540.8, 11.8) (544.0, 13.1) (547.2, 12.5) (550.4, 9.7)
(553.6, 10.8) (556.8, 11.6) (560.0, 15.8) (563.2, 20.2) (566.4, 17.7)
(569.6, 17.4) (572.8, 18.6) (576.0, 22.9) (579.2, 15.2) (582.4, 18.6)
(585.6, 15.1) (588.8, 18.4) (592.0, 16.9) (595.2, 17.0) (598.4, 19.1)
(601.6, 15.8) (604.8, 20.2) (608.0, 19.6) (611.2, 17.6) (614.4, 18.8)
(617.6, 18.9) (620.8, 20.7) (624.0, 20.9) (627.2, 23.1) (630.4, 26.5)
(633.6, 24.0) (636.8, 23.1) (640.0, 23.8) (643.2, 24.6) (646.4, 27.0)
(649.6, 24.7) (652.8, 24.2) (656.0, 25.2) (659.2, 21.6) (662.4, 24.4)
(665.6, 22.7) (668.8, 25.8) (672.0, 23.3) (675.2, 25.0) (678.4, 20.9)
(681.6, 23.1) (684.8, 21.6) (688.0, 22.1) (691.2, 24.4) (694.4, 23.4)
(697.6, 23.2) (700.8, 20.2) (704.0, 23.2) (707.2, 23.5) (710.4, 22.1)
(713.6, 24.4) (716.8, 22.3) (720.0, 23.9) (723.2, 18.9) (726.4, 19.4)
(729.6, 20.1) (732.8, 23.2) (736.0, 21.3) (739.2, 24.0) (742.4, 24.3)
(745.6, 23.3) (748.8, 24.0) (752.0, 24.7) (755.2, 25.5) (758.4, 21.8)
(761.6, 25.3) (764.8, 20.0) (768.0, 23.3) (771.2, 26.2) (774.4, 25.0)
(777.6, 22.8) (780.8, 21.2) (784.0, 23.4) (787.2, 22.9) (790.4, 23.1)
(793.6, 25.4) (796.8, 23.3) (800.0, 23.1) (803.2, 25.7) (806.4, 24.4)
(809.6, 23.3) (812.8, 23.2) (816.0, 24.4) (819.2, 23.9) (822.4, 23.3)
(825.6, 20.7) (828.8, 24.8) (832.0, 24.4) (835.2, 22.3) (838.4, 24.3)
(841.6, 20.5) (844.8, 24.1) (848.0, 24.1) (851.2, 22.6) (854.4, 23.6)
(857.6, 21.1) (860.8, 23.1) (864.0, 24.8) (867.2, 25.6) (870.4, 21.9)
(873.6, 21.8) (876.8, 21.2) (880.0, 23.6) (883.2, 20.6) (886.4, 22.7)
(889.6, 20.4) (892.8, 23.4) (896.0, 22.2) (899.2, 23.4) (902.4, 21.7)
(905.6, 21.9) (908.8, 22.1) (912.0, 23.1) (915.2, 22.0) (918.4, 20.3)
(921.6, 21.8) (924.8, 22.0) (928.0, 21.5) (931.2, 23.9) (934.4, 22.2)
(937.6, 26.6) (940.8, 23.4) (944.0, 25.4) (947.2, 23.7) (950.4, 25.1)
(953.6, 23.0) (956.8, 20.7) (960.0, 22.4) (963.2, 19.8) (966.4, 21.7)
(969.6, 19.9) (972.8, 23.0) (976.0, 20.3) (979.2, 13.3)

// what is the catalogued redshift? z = 0.399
